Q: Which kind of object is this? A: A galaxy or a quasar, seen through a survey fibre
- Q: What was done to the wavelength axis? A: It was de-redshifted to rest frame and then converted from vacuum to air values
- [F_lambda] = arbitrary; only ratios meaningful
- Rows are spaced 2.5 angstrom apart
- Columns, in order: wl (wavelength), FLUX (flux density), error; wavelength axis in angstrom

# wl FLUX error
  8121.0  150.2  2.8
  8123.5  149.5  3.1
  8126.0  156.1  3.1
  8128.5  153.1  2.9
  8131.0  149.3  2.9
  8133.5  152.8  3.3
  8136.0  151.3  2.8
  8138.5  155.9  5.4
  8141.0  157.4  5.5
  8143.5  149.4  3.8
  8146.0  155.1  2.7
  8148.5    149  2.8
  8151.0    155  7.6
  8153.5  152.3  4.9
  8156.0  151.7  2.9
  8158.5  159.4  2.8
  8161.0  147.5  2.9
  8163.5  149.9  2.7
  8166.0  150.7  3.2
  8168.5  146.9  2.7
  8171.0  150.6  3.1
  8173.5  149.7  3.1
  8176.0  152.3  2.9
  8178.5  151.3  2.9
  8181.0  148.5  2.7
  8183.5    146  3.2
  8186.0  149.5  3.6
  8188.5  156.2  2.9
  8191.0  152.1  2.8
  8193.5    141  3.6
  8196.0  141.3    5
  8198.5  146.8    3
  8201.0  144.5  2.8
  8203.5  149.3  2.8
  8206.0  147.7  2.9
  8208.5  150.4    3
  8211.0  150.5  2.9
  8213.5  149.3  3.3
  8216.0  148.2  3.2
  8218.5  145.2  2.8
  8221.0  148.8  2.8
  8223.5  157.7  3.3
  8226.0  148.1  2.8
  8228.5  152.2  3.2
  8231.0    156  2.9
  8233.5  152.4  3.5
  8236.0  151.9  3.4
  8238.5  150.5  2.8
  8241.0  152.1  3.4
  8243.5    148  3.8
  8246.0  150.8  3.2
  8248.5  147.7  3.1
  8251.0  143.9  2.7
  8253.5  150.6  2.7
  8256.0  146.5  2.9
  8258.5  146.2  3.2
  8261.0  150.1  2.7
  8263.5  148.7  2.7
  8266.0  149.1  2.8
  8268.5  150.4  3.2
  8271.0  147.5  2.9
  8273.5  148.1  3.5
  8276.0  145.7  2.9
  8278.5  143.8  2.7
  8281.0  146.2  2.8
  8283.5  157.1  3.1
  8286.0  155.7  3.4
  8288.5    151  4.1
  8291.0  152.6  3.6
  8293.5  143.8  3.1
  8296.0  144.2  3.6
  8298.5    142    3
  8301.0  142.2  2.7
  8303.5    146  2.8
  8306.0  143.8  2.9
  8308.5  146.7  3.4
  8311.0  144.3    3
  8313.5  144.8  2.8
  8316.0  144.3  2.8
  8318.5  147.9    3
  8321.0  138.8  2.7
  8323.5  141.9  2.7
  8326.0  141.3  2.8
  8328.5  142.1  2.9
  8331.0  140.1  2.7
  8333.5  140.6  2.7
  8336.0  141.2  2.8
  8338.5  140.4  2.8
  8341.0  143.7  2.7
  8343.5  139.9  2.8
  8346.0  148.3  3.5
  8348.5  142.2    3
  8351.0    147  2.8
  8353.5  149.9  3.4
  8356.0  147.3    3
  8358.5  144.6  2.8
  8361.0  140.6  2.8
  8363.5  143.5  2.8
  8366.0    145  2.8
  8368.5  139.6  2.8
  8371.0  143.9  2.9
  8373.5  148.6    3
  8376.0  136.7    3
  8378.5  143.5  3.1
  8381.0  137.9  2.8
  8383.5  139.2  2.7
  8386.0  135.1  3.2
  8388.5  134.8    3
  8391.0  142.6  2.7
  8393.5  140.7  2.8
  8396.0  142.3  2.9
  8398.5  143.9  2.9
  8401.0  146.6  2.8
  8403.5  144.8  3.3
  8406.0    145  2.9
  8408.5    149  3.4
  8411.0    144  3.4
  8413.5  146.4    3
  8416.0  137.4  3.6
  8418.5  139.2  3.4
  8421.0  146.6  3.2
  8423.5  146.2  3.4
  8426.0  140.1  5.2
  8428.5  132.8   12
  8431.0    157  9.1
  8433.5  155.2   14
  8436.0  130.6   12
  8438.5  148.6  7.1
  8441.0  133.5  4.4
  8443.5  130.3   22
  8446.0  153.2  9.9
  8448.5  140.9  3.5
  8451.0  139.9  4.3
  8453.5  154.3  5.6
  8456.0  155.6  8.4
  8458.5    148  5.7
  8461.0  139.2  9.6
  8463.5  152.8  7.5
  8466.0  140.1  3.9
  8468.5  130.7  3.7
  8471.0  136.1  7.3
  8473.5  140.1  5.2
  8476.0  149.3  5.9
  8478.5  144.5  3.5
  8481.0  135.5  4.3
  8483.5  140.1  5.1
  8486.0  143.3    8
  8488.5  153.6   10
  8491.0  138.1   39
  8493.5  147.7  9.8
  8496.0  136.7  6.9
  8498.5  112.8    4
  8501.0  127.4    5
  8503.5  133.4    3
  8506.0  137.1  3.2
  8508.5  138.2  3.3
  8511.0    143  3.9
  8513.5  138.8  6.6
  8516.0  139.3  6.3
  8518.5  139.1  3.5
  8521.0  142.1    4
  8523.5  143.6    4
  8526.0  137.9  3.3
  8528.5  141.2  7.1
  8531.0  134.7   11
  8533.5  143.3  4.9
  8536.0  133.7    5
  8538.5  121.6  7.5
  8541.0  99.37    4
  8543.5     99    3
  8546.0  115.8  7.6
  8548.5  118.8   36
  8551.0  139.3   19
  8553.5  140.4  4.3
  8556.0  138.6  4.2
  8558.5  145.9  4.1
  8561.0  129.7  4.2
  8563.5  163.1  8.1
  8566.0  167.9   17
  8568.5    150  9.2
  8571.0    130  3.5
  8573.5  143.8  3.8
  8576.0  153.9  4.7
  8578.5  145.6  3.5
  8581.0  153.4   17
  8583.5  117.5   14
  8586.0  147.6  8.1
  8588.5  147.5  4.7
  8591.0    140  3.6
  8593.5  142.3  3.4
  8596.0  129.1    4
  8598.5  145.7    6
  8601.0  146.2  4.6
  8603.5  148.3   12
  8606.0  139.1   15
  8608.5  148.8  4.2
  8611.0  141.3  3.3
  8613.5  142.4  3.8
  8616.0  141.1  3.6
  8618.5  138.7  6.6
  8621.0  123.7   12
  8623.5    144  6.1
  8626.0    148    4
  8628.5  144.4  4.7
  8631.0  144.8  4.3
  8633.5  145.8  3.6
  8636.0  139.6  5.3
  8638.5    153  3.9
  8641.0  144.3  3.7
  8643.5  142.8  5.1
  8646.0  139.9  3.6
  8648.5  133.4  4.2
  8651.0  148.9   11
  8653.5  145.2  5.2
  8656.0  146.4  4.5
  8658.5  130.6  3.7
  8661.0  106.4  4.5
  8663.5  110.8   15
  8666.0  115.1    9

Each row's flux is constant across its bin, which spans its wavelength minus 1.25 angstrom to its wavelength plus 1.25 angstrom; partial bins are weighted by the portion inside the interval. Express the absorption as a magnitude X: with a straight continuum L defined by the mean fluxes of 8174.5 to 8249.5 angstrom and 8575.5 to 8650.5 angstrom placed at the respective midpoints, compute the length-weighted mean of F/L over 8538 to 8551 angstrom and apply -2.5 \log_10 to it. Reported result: 0.26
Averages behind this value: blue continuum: 150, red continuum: 142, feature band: 113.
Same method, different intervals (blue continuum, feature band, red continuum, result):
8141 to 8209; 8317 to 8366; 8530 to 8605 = 0.01 mag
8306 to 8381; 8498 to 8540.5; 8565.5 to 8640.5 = 0.06 mag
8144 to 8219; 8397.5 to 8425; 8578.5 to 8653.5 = 0.01 mag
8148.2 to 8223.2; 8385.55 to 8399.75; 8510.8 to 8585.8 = 0.02 mag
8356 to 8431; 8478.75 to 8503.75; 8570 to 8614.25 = 0.04 mag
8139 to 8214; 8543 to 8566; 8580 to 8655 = 0.06 mag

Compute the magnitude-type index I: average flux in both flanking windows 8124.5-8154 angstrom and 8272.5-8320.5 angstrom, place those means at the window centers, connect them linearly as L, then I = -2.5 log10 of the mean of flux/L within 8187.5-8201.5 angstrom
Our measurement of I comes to 0.03 mag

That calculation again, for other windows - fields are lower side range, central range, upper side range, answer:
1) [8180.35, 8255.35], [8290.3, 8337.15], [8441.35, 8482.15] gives 0.02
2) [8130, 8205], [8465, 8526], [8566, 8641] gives 0.05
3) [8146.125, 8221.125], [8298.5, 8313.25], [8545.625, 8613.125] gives 0.02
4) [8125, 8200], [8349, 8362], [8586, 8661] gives 0.01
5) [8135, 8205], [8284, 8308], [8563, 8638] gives 0.01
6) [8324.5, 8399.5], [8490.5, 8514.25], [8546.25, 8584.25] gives 0.05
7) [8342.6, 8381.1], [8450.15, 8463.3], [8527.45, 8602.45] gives -0.05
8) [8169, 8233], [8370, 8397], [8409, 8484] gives 0.03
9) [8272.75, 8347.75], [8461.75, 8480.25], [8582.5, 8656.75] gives 0.01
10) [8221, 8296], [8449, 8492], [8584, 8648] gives 0.01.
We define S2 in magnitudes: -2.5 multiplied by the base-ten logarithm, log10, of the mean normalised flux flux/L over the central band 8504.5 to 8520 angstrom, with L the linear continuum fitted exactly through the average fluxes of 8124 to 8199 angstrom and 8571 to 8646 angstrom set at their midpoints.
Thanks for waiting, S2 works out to 0.04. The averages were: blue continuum 151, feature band 139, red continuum 143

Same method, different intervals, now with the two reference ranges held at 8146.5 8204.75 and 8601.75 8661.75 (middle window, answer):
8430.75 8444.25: 0.02 mag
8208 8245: -0.01 mag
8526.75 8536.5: 0.03 mag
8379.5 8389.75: 0.07 mag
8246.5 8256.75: 0.01 mag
